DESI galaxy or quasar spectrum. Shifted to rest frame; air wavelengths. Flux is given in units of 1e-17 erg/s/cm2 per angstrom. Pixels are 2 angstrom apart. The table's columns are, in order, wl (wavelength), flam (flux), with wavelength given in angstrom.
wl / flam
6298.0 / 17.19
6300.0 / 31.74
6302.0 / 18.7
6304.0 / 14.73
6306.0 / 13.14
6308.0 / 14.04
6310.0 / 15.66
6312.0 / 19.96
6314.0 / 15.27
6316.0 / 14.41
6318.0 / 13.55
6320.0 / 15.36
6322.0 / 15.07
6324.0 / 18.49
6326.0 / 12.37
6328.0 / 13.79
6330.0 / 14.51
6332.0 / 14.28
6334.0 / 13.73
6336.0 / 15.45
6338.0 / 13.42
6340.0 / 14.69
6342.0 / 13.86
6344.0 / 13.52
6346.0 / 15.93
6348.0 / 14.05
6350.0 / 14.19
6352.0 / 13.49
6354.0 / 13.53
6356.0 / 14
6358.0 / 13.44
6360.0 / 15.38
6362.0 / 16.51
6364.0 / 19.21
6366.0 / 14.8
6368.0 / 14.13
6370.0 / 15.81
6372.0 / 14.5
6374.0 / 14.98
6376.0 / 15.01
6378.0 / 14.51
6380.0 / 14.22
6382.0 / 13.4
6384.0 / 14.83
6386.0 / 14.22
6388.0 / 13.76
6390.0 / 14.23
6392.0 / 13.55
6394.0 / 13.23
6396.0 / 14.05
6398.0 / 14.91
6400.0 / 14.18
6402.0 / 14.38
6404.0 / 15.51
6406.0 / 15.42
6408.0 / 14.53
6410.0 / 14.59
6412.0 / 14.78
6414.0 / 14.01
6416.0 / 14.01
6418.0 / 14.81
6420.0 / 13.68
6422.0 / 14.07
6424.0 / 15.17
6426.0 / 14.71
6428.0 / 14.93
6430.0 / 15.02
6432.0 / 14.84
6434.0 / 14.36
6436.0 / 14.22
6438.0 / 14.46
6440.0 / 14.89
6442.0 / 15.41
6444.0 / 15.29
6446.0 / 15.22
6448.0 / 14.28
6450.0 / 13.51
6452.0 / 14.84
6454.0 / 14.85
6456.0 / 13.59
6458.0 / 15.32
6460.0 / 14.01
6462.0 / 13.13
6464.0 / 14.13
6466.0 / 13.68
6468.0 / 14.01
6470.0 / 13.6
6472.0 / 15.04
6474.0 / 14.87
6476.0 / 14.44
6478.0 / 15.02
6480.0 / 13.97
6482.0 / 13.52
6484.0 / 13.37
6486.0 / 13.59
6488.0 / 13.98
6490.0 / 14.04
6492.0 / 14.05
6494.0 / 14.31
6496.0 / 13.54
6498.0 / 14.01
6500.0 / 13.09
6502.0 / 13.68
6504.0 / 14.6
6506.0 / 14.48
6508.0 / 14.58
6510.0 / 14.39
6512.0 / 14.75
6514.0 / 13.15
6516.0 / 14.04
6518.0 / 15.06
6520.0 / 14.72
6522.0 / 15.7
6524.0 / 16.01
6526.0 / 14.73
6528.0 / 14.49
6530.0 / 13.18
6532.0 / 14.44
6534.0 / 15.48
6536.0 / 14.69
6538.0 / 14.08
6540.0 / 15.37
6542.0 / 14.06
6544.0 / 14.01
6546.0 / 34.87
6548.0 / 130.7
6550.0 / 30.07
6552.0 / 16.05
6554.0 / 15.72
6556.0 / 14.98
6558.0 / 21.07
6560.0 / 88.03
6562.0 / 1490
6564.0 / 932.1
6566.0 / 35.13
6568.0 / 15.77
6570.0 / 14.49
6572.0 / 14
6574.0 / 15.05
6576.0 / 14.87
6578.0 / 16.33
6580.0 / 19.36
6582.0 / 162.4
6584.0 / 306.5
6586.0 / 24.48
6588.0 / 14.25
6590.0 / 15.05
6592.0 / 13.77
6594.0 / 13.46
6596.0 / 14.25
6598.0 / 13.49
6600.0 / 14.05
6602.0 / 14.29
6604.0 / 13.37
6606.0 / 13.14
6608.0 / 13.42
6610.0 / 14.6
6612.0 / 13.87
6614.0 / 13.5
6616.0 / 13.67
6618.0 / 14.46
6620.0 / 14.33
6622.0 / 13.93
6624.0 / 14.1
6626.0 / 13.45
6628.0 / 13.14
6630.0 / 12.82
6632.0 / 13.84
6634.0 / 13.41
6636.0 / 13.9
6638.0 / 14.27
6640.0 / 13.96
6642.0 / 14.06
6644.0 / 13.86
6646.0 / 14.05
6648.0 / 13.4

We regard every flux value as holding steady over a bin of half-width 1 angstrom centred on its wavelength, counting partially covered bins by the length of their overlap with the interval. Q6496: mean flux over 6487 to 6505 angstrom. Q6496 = 13.9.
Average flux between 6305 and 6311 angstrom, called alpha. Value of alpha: 14.3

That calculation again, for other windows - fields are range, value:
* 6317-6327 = 15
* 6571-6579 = 15.1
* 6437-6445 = 15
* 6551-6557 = 15.6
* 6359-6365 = 17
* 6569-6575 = 14.5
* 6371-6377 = 14.8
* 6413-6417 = 14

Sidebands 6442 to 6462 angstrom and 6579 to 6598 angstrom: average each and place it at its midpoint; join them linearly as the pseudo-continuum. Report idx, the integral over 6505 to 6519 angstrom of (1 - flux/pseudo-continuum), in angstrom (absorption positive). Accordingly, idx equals 8.3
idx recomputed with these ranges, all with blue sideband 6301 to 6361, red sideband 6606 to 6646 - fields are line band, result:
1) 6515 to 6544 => -1.2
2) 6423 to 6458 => -0.8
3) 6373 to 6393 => 0.4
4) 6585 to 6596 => -1.7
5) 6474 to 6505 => 0.6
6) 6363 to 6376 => -0.8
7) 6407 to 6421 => 0.1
